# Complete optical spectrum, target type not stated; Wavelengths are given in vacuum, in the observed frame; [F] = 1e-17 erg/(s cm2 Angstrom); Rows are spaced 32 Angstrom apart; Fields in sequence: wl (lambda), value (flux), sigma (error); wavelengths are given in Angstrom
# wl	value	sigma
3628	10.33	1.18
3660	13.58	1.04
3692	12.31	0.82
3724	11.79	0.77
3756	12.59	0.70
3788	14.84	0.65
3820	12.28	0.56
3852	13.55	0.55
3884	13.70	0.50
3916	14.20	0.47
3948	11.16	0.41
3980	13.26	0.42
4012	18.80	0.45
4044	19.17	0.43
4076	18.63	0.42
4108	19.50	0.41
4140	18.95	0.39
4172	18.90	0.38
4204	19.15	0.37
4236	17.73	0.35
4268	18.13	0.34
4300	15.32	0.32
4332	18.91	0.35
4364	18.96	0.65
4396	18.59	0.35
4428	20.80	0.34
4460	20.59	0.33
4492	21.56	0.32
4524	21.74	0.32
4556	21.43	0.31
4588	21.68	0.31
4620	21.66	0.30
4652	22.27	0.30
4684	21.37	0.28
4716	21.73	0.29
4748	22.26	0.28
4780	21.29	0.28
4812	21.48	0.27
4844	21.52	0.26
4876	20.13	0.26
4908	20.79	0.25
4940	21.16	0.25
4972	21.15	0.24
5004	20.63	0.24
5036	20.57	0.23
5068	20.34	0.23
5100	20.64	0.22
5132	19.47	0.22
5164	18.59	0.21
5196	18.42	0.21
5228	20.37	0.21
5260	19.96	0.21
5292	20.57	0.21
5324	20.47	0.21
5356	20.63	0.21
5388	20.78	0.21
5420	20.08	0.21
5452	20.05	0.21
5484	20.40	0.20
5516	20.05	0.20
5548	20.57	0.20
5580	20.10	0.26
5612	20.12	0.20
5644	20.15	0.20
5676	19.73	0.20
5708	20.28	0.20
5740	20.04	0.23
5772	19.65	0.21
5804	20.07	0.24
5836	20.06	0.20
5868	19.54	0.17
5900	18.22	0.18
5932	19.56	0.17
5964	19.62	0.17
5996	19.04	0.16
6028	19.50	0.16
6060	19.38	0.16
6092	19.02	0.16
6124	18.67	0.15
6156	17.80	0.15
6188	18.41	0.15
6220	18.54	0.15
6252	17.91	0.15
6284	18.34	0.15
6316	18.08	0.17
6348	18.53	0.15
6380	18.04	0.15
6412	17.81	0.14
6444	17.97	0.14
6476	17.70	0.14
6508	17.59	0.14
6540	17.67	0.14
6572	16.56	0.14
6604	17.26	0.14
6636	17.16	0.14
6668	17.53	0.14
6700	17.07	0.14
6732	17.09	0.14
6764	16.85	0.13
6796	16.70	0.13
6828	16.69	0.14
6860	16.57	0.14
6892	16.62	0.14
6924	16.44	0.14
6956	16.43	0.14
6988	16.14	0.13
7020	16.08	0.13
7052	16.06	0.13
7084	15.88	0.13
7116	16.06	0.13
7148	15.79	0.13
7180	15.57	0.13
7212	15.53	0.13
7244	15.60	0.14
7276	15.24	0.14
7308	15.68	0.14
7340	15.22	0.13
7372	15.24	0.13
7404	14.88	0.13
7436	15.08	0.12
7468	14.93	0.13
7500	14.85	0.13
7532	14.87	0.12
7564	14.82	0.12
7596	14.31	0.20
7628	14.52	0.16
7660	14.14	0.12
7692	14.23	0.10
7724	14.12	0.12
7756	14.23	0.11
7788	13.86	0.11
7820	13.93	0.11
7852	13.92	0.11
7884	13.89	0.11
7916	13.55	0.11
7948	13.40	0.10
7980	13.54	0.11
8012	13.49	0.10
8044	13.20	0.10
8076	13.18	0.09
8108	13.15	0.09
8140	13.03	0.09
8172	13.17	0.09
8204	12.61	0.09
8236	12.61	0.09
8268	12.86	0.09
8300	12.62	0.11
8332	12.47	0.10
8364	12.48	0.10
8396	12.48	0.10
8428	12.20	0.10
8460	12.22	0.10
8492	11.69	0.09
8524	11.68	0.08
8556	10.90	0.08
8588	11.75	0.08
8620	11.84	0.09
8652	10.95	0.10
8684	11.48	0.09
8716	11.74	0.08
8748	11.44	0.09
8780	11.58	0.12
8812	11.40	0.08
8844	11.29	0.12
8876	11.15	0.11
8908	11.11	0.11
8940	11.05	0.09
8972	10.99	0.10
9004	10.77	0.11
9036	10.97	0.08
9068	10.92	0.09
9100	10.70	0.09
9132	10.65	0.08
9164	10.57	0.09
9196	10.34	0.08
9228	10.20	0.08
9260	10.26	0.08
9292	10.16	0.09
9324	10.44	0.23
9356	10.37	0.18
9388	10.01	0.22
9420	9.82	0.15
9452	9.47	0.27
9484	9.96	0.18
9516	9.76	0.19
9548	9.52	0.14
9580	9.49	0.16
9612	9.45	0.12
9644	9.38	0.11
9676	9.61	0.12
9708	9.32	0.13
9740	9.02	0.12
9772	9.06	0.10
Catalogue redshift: 0.00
